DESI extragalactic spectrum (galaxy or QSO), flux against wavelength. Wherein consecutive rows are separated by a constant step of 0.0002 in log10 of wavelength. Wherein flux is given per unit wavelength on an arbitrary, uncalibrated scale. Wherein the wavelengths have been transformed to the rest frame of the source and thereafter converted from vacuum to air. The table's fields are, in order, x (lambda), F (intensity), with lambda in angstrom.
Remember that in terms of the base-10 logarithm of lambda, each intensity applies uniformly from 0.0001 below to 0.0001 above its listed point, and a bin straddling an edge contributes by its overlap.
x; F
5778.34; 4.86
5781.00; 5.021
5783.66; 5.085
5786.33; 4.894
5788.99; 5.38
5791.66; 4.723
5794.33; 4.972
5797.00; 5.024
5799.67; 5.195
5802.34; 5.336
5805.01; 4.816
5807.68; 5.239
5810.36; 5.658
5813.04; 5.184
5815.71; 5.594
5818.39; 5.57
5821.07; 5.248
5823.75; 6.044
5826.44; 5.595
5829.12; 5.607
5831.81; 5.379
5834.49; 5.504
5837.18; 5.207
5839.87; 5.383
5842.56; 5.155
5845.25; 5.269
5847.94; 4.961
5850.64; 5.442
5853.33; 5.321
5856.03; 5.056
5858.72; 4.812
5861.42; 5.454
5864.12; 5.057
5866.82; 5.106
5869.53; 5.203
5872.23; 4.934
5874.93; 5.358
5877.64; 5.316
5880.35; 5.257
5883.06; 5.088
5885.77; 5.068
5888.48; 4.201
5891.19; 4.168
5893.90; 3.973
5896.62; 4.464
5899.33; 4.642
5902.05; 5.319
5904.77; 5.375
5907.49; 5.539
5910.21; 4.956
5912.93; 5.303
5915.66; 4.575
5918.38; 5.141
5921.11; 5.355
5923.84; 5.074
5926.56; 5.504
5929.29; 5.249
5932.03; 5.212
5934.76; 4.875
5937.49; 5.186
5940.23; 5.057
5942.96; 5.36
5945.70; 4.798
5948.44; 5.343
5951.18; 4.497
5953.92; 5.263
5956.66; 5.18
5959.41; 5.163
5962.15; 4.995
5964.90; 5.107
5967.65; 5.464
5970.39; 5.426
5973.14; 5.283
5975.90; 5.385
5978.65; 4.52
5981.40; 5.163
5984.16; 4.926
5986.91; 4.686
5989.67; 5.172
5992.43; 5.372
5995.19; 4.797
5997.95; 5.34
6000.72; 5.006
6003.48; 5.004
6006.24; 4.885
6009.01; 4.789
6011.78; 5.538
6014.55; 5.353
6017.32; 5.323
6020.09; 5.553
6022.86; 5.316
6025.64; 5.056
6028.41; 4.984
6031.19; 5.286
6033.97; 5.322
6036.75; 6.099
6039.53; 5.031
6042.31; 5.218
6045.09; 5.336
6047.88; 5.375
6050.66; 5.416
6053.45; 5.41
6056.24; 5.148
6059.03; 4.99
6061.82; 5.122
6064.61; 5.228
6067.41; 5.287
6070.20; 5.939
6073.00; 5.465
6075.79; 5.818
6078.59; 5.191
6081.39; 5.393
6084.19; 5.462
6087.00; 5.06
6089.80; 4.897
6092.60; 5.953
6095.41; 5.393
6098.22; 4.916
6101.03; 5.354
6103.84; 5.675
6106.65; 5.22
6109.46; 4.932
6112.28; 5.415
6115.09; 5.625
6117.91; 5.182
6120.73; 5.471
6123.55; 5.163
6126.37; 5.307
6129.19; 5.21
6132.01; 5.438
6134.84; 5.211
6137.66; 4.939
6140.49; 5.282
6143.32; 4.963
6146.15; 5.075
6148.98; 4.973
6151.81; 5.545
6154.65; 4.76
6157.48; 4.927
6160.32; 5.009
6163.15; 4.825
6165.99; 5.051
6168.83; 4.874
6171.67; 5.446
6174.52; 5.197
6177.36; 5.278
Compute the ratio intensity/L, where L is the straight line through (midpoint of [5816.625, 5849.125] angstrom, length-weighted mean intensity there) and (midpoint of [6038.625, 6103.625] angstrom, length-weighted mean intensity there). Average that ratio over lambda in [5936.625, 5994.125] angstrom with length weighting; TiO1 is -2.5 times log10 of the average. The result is 0.054 mag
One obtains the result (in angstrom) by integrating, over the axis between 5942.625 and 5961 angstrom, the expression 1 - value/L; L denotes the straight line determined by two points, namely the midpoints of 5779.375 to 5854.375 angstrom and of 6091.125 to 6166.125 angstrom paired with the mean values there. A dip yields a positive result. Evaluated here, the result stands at 0.6 angstrom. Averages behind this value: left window 5.28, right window 5.22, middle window 5.07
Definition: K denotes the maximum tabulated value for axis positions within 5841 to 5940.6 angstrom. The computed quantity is 5.539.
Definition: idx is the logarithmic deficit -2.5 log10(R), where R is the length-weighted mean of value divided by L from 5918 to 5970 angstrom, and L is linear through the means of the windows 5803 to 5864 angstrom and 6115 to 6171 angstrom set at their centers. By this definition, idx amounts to 0.023 mag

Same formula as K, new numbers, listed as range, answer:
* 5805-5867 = 6.044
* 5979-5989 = 5.163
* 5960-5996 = 5.464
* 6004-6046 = 6.099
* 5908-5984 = 5.504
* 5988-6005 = 5.372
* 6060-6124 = 5.953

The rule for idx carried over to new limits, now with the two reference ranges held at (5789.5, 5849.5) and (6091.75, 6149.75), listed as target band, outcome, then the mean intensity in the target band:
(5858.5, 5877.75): 0.03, 5.16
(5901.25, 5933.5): 0.02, 5.21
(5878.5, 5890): 0.08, 4.91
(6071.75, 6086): -0.04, 5.45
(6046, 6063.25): 0.01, 5.25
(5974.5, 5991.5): 0.06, 4.98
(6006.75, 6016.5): 0.02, 5.2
